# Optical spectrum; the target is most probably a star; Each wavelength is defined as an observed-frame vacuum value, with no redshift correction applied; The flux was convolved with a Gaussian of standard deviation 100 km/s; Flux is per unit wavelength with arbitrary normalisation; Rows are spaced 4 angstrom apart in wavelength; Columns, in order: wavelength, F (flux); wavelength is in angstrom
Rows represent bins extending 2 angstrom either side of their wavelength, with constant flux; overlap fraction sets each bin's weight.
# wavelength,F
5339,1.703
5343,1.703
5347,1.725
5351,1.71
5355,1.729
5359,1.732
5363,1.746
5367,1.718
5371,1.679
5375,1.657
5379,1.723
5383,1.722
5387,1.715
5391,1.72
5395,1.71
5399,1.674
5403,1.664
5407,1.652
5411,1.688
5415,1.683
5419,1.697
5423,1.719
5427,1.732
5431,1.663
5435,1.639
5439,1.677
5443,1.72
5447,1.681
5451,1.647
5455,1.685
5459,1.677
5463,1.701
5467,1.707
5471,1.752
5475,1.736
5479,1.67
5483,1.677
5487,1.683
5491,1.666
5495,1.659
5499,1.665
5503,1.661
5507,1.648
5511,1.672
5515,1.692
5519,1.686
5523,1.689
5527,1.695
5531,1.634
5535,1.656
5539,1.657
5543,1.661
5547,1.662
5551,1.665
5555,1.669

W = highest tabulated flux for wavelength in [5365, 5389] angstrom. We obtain 1.723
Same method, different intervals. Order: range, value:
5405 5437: 1.732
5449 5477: 1.752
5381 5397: 1.722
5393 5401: 1.71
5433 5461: 1.72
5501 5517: 1.692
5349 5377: 1.746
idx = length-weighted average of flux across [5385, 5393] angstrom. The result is 1.72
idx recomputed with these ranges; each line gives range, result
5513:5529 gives 1.69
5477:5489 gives 1.68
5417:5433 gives 1.7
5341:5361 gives 1.72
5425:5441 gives 1.68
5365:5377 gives 1.68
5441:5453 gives 1.68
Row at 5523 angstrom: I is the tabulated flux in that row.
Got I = 1.689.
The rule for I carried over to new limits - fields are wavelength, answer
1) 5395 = 1.71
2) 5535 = 1.656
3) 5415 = 1.683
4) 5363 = 1.746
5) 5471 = 1.752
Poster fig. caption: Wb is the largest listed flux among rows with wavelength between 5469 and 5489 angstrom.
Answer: 1.752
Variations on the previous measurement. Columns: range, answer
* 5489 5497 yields 1.666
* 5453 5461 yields 1.685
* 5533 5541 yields 1.657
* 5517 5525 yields 1.689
